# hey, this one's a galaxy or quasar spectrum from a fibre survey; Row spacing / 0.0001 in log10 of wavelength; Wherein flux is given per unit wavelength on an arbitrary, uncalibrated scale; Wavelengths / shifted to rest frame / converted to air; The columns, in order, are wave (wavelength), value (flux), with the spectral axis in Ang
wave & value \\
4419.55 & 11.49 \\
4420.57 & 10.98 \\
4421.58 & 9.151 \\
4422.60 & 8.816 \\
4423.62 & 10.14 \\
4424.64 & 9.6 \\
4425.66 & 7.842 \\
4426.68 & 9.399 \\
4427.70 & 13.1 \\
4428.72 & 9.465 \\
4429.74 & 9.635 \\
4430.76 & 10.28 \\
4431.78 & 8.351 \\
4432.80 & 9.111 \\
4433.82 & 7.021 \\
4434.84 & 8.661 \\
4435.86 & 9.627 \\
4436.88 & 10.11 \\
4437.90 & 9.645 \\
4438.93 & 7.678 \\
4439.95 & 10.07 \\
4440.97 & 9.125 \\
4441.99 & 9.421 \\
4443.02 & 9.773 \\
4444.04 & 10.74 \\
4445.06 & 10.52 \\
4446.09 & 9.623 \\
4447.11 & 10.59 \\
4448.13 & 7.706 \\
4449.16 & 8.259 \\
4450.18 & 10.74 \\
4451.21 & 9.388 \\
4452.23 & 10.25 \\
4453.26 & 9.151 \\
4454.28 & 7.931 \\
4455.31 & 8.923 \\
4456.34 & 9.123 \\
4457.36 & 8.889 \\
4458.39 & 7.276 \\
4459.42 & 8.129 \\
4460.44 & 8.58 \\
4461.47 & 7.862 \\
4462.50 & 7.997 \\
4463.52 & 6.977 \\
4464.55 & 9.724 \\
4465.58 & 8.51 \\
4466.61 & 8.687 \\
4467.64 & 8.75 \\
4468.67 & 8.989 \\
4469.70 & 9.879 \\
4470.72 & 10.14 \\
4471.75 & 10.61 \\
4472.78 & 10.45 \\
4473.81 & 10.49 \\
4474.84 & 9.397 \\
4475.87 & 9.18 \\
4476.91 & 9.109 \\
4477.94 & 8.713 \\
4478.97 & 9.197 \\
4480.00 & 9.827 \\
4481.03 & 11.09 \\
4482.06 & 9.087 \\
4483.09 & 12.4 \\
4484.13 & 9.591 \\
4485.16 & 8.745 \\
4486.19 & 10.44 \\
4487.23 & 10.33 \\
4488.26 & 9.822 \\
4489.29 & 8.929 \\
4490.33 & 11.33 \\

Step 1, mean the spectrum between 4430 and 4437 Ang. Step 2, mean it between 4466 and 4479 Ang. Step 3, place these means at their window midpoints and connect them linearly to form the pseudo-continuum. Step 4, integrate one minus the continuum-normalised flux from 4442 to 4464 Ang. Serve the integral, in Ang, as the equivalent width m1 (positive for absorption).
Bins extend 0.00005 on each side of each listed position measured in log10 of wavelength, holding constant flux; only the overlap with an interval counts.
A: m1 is 0.61 Ang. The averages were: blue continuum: 8.99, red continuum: 9.51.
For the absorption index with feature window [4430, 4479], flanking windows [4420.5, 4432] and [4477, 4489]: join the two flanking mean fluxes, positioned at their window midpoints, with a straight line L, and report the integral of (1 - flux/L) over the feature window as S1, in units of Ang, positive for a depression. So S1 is 3.2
